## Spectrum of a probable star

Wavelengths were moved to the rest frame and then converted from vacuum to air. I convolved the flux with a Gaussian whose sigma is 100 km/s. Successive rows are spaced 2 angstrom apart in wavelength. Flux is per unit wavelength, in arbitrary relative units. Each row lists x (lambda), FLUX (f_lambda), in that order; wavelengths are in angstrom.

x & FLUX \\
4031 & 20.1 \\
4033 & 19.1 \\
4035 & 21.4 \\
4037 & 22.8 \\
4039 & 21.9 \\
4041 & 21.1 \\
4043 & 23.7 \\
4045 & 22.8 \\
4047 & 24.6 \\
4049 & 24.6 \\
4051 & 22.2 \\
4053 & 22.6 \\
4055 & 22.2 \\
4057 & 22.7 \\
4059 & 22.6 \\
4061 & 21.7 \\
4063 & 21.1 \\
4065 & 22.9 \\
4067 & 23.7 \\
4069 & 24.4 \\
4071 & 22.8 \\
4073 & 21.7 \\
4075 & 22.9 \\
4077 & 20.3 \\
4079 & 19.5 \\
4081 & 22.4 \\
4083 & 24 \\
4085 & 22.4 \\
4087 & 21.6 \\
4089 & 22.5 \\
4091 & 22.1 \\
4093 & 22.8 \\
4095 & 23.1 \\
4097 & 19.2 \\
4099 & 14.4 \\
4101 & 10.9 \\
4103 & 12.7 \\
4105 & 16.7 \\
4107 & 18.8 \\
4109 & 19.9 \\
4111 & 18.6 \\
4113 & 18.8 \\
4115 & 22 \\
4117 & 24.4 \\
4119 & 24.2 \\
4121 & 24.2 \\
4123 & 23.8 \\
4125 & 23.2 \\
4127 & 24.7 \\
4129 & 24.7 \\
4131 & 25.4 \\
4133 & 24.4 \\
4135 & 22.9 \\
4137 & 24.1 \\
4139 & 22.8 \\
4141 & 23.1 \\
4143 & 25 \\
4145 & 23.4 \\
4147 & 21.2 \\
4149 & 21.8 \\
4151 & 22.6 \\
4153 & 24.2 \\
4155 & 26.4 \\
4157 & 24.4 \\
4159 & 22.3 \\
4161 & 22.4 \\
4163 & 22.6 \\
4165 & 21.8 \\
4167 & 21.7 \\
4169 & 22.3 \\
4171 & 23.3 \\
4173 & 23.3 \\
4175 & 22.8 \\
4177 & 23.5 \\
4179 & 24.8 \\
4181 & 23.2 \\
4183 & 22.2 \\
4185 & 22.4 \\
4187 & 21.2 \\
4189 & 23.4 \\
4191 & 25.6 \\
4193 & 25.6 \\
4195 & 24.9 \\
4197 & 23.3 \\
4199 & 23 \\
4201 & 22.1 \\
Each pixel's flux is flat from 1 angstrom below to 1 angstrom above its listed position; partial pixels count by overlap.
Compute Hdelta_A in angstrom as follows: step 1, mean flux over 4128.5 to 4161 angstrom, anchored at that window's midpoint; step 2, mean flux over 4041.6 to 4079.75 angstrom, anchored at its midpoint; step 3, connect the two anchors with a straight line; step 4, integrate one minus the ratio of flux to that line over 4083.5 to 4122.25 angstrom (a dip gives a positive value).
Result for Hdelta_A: 5.1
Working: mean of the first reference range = 22.6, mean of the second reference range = 23.6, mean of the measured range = 20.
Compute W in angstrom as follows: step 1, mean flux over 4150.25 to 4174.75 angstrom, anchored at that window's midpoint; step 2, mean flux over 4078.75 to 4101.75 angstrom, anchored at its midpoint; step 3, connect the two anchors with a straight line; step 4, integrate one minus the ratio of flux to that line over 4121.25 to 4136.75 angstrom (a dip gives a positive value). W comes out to -1.6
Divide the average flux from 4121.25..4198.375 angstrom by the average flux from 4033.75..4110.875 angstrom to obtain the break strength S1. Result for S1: 1.1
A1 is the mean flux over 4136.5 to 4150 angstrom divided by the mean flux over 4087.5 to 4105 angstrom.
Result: 1.2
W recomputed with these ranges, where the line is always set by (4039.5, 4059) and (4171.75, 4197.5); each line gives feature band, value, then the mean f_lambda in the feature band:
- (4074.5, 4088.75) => 0.73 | 21.9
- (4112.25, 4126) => 0.13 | 23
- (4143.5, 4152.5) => 0.33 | 22.5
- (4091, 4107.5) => 3.97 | 17.6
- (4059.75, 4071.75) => 0.11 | 22.8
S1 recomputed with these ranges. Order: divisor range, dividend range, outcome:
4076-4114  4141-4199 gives 1.19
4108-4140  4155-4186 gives 1.00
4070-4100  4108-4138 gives 1.07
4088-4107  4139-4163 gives 1.27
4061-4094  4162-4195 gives 1.04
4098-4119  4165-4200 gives 1.29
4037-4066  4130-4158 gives 1.05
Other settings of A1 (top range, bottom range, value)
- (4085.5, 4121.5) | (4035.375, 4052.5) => 0.86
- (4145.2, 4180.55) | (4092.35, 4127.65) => 1.15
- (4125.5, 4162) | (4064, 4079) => 1.05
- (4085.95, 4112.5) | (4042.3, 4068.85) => 0.82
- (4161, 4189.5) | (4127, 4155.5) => 0.96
